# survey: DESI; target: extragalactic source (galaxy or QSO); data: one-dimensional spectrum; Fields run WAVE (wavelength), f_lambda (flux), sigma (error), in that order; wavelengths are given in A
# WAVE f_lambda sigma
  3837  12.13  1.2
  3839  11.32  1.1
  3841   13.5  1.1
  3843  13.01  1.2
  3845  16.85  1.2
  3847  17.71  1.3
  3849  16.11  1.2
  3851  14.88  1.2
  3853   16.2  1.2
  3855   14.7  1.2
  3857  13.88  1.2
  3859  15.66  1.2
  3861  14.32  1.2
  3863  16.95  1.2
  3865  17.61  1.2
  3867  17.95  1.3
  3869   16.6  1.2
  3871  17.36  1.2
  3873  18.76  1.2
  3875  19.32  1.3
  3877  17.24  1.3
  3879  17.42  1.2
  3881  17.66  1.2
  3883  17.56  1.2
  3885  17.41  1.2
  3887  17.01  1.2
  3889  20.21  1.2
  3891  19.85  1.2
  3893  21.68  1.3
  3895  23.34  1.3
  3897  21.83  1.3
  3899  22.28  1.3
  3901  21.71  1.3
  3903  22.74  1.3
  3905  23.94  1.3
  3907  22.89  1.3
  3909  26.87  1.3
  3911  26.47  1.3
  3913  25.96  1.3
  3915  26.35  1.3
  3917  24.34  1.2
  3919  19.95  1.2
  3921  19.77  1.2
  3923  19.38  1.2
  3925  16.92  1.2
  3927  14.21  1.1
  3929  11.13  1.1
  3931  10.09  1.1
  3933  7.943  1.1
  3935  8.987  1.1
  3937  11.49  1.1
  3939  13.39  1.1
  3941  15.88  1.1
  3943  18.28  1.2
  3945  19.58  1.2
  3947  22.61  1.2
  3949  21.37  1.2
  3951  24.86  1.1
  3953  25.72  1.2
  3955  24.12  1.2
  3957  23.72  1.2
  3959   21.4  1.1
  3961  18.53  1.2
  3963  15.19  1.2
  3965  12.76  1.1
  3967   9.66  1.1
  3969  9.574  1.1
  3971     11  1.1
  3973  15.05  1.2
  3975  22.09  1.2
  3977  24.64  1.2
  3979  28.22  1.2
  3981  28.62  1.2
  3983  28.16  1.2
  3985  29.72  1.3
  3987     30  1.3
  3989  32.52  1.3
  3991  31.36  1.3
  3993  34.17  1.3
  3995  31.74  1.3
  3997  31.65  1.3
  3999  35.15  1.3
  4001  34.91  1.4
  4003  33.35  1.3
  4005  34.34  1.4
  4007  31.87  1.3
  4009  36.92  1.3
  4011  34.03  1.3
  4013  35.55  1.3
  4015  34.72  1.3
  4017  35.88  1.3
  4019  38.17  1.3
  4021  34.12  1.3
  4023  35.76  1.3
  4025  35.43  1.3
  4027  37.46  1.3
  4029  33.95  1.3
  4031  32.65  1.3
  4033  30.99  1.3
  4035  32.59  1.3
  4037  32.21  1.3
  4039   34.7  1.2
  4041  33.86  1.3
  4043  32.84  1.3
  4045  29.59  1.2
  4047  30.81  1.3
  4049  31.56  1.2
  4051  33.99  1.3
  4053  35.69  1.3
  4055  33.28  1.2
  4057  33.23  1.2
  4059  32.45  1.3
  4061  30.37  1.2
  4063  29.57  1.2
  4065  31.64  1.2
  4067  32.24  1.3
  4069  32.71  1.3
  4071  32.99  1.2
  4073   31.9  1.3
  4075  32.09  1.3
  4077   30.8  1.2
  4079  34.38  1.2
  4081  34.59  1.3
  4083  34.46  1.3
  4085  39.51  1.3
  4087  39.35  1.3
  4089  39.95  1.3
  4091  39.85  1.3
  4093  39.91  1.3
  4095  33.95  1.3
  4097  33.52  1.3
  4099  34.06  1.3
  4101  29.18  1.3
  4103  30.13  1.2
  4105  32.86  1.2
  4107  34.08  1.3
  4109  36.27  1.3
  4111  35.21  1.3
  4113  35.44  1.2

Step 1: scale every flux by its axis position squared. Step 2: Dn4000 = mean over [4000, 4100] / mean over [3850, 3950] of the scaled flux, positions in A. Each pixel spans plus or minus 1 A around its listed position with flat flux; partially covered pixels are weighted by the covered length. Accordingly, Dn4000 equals 2.0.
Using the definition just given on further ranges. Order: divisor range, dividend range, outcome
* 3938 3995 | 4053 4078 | 1.53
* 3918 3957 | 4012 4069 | 2.03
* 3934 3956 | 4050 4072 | 1.84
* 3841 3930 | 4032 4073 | 1.86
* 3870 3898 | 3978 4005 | 1.75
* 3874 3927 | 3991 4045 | 1.72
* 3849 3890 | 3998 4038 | 2.20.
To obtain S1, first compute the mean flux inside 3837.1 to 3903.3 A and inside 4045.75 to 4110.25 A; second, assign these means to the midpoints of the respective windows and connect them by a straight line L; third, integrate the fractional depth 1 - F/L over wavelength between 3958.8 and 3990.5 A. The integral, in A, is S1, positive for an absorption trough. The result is 5.7 A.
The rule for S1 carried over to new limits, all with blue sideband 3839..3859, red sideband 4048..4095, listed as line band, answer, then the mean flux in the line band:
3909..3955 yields 7.0 A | 18.7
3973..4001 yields -2.6 A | 29.5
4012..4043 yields -4.2 A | 34.5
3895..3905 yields -1.6 A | 22.4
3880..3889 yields 0.2 A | 17.7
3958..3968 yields 3.7 A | 15.5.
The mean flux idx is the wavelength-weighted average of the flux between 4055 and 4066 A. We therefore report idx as 31.6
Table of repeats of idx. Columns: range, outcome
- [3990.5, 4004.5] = 33.3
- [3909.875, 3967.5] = 18.4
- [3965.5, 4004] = 26.2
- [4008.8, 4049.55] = 34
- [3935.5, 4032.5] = 26.6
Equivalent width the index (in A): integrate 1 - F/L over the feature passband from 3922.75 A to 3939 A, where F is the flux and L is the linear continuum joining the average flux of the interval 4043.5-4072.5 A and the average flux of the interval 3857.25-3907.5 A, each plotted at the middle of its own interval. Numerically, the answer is 7.44 A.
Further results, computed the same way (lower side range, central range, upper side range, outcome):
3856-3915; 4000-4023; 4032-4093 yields -4.12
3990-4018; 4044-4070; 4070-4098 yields 2.16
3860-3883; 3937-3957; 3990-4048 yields 4.30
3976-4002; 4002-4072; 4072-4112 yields -1.78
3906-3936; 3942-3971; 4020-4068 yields 4.88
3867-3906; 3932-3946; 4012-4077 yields 6.12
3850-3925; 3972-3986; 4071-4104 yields 0.74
